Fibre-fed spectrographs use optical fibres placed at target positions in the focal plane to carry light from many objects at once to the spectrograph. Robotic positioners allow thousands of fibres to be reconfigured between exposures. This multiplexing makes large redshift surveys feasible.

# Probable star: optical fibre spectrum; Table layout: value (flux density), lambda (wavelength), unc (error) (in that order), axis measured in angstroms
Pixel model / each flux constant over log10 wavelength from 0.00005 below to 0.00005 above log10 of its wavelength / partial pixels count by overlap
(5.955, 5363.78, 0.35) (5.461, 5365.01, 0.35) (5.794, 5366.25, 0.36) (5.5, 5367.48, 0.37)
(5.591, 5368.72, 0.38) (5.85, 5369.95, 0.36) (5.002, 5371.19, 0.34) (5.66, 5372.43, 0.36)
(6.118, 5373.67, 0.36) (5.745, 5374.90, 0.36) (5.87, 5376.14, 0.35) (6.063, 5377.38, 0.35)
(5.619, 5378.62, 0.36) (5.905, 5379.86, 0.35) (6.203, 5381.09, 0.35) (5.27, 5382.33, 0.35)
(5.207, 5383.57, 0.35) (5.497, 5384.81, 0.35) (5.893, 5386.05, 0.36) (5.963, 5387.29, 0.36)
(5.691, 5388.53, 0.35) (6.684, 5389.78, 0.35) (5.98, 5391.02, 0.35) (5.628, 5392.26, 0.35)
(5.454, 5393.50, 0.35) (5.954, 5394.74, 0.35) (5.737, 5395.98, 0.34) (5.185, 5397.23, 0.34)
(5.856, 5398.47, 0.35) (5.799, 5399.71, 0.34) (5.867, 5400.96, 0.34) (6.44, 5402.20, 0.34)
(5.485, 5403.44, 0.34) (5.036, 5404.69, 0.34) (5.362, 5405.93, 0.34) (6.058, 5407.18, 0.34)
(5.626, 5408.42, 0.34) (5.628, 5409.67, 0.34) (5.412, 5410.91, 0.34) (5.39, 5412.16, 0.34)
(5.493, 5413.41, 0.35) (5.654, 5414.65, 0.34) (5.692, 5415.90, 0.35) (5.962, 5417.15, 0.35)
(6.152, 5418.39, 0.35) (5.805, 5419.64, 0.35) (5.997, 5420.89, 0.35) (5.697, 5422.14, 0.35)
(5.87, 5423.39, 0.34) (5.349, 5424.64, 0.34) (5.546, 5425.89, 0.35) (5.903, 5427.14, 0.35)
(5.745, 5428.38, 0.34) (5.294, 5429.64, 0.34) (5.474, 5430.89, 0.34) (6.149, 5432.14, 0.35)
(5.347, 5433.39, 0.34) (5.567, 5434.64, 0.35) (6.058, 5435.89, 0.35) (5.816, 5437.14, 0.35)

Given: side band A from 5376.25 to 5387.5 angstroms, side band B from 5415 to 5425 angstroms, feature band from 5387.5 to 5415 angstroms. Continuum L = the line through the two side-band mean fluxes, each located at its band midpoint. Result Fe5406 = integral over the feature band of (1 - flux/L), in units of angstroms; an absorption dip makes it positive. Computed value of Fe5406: 0.3 angstroms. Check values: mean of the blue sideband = 5.73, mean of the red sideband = 5.82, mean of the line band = 5.7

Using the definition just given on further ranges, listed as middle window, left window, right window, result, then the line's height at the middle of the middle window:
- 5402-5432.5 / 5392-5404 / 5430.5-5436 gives 0.3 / 5.72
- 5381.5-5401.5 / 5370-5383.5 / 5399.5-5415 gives -0.2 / 5.68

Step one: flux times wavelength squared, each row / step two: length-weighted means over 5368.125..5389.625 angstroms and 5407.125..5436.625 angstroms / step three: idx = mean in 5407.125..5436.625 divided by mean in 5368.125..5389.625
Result 1.0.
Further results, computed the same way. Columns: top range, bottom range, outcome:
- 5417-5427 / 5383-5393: 1.01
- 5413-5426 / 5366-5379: 1.03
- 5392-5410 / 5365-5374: 1.02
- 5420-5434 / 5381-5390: 1.00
